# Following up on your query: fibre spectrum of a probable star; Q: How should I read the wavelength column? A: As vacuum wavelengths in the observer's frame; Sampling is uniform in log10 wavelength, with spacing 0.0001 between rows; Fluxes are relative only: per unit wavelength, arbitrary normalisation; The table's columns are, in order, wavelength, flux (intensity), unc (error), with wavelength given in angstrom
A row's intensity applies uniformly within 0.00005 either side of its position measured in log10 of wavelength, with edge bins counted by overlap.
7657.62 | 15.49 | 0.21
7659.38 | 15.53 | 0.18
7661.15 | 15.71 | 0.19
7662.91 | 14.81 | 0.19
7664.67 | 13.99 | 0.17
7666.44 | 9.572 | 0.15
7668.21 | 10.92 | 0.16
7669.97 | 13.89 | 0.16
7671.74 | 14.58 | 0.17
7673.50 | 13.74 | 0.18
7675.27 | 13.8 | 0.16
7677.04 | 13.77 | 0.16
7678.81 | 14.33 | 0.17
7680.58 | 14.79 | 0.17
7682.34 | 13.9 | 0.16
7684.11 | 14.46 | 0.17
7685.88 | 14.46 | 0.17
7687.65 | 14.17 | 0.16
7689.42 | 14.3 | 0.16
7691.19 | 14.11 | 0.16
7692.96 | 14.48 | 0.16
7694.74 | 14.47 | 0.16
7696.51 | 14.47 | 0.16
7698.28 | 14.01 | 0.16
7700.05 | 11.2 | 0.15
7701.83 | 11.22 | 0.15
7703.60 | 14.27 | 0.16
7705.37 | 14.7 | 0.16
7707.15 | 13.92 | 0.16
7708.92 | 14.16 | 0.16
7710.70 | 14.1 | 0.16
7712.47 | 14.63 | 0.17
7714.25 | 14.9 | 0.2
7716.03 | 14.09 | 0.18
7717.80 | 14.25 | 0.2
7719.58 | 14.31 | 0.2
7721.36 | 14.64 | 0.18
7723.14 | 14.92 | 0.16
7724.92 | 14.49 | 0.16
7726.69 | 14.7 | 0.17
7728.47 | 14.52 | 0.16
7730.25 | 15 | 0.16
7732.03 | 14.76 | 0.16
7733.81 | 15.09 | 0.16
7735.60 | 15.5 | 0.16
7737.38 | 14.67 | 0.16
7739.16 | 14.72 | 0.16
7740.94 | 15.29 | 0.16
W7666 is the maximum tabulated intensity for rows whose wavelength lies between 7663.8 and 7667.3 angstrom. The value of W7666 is 13.99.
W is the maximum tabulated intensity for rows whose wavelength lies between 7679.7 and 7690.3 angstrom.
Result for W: 14.79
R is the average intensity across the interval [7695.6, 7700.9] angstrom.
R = 13.3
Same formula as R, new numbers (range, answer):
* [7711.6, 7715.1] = 14.7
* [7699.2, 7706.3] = 12.9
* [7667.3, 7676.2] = 13.4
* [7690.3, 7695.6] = 14.3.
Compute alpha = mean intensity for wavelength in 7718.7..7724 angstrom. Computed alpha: 14.6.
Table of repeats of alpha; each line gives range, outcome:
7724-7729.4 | 14.6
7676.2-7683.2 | 14.2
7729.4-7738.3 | 15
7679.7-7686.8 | 14.4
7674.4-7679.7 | 14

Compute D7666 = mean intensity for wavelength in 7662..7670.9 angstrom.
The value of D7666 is 12.7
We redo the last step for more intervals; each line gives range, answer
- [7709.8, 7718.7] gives 14.4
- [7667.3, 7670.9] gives 12.4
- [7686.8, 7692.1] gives 14.2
